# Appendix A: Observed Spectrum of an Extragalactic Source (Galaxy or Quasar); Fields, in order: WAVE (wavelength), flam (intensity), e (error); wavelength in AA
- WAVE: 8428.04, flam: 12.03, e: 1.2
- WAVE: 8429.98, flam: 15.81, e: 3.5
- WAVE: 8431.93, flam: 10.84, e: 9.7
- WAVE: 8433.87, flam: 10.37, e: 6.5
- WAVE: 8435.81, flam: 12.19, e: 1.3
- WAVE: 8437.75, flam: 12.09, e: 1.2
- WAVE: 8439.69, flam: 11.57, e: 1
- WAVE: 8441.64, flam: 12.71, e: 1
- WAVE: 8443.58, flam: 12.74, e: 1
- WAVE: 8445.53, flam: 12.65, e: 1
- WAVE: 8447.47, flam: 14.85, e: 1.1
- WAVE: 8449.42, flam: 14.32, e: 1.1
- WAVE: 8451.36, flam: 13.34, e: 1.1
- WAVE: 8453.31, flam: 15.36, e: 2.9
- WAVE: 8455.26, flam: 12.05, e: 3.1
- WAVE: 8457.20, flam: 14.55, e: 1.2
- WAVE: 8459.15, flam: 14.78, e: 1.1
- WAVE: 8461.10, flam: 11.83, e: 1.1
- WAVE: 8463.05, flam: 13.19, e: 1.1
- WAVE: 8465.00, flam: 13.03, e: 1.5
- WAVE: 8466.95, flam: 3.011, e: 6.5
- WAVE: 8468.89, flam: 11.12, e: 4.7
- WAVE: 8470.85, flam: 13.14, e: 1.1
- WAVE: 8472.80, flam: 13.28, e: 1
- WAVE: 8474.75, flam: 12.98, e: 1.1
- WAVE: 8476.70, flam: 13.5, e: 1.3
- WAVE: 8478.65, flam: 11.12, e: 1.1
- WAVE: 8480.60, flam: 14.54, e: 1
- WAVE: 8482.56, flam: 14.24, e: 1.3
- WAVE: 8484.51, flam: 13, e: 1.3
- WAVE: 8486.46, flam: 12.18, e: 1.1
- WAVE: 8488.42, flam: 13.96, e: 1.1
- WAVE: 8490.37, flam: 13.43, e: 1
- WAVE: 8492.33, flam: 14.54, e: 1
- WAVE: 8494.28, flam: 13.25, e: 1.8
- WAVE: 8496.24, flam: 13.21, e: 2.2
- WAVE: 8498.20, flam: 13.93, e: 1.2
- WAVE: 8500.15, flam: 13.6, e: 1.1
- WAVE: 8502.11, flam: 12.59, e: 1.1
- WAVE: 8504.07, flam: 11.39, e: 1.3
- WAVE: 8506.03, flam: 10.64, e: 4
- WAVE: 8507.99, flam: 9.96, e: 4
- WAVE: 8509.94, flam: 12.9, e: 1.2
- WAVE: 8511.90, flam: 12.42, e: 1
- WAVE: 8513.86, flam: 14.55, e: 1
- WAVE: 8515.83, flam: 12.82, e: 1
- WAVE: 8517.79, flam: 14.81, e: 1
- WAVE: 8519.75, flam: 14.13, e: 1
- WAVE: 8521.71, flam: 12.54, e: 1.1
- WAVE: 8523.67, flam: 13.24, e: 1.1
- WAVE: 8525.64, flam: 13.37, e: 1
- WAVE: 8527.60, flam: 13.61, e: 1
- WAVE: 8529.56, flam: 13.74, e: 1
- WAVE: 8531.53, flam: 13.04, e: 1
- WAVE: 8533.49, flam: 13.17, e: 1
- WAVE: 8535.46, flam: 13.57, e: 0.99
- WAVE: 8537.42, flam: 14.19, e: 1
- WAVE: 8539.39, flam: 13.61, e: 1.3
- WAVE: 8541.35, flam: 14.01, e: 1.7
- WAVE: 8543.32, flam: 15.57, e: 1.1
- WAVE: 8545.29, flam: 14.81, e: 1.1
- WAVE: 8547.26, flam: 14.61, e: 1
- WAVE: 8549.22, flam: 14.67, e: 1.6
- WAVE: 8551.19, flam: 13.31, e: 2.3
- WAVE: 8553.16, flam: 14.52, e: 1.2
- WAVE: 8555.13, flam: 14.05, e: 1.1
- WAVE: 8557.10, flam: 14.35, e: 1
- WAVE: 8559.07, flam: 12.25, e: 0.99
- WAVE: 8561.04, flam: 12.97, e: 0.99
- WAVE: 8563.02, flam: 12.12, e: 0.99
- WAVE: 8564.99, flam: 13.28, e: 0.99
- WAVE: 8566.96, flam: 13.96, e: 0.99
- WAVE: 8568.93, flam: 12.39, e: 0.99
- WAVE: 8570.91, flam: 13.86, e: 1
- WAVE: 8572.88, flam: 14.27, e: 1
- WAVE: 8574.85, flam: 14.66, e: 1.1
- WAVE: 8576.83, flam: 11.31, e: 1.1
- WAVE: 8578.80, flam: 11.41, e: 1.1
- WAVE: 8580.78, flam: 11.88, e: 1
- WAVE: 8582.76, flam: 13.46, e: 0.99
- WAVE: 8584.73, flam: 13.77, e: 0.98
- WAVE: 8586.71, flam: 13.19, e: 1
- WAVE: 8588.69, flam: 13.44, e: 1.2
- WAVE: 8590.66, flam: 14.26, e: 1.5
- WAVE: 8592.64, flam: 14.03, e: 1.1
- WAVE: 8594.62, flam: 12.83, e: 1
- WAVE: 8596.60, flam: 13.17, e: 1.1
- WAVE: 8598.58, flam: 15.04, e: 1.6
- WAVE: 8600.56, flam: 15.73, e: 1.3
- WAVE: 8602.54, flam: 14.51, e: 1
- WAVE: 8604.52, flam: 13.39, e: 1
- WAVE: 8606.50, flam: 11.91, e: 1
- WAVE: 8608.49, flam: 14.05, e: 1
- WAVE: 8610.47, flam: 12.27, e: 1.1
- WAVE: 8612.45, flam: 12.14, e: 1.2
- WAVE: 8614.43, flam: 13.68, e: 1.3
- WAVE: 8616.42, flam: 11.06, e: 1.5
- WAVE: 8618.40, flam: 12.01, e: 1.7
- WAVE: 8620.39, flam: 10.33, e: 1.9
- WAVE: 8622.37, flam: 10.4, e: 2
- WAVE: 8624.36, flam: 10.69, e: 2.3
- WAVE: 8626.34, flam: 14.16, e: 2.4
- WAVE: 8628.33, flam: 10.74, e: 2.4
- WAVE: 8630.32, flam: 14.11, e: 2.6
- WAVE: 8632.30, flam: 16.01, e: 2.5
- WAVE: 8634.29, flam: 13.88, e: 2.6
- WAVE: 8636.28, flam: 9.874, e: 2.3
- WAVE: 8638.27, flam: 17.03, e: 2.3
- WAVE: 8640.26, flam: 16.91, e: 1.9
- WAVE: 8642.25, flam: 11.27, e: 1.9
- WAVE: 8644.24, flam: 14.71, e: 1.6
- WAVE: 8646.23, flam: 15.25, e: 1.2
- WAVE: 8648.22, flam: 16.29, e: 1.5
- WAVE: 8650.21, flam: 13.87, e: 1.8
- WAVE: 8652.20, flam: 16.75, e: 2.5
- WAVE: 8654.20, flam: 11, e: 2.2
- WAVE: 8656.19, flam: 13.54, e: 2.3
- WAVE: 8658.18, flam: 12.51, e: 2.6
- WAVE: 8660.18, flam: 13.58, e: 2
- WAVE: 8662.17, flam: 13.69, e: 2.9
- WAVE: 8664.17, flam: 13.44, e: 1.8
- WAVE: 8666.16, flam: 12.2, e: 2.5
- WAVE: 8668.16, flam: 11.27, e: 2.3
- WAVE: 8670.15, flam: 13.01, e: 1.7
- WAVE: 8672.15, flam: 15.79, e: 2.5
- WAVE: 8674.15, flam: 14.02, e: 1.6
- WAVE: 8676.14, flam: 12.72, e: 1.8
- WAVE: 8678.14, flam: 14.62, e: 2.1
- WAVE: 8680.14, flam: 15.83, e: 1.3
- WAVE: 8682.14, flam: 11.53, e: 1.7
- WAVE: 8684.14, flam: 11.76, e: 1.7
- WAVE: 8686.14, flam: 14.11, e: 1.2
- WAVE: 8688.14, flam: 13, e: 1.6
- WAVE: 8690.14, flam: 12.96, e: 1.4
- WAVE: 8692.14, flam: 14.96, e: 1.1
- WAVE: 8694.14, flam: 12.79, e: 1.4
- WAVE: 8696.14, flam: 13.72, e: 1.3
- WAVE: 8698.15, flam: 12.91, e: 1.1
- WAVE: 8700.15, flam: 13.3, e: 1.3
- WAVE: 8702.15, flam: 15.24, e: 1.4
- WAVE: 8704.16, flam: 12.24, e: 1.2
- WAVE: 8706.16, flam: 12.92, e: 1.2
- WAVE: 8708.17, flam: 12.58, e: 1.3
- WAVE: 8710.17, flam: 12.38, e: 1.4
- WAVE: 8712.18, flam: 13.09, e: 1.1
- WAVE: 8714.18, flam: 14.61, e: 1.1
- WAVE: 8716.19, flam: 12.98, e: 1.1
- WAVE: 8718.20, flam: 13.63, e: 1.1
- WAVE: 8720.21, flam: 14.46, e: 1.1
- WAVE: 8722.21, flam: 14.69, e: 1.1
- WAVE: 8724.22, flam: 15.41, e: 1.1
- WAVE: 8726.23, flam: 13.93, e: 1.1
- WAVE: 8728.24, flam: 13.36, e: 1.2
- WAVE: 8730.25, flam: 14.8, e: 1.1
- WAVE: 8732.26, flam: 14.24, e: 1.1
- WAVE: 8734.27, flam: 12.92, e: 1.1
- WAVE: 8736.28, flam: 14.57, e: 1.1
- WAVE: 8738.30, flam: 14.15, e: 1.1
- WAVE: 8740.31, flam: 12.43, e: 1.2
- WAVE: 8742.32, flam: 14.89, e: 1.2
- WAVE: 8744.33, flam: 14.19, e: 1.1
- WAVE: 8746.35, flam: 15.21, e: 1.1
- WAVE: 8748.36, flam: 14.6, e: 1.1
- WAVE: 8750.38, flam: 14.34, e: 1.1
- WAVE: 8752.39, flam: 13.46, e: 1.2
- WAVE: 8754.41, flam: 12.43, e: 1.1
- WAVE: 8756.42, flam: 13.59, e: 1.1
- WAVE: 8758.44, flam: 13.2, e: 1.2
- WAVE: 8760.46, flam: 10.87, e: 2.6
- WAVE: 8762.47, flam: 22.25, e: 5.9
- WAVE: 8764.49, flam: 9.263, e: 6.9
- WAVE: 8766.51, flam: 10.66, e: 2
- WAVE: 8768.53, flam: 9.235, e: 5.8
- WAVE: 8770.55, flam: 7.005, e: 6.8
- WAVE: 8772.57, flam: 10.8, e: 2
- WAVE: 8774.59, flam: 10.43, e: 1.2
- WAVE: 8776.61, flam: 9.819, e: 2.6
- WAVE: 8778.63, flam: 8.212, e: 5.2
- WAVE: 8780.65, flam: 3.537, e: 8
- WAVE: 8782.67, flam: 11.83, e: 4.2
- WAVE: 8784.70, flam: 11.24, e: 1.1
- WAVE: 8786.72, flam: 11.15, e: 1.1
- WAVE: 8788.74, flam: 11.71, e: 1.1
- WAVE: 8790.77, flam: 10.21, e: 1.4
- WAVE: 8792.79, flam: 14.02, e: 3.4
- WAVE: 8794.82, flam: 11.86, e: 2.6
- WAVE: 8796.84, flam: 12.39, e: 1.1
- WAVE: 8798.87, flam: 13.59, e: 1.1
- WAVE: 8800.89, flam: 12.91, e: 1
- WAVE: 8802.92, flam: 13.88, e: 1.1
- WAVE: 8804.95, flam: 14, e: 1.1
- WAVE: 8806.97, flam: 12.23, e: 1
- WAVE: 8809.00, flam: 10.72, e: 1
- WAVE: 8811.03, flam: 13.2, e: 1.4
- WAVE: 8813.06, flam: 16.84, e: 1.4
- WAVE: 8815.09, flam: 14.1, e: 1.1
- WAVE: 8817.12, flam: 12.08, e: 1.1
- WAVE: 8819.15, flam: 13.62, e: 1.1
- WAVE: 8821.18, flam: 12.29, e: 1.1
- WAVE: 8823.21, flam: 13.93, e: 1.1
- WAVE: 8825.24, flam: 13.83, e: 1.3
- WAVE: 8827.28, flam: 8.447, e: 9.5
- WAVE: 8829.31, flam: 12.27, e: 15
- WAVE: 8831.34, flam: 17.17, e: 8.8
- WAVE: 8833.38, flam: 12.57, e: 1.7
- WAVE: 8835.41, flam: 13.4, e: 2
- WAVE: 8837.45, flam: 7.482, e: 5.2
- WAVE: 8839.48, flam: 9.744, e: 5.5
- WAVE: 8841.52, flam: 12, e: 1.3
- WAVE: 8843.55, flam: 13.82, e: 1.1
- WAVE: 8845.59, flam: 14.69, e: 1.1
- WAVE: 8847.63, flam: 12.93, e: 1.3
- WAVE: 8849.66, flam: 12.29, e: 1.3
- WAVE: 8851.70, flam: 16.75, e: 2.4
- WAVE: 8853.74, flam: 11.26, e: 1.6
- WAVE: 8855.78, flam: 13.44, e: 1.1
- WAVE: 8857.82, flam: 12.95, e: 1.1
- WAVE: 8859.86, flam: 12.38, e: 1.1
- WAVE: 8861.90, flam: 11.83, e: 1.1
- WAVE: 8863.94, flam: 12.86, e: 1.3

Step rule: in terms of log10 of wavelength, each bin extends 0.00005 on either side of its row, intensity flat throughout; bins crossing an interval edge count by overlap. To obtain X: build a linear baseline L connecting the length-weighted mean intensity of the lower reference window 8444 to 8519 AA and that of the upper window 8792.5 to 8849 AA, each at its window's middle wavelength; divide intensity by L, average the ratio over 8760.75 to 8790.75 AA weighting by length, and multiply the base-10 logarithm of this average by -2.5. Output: 0.218 mag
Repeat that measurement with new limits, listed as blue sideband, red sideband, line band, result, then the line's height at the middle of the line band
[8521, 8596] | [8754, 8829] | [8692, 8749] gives -0.117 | 12.4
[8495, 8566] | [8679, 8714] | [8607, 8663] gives 0.005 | 13.3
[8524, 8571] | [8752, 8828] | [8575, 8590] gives 0.055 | 13.4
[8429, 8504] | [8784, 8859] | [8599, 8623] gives 0.008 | 12.8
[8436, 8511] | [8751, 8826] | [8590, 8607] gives -0.119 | 12.5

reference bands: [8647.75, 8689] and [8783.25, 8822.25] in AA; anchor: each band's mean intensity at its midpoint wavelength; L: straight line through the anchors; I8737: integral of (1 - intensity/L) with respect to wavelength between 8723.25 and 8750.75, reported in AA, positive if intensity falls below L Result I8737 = -2.3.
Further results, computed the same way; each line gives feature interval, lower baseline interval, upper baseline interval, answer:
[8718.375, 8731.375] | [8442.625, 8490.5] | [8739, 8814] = -2.2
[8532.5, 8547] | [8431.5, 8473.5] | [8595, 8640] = -1.6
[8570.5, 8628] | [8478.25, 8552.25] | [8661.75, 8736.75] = 2.2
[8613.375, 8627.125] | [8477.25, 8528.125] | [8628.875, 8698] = 1.9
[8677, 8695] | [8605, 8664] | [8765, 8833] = -1.0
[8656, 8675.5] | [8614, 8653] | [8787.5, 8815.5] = 0.1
